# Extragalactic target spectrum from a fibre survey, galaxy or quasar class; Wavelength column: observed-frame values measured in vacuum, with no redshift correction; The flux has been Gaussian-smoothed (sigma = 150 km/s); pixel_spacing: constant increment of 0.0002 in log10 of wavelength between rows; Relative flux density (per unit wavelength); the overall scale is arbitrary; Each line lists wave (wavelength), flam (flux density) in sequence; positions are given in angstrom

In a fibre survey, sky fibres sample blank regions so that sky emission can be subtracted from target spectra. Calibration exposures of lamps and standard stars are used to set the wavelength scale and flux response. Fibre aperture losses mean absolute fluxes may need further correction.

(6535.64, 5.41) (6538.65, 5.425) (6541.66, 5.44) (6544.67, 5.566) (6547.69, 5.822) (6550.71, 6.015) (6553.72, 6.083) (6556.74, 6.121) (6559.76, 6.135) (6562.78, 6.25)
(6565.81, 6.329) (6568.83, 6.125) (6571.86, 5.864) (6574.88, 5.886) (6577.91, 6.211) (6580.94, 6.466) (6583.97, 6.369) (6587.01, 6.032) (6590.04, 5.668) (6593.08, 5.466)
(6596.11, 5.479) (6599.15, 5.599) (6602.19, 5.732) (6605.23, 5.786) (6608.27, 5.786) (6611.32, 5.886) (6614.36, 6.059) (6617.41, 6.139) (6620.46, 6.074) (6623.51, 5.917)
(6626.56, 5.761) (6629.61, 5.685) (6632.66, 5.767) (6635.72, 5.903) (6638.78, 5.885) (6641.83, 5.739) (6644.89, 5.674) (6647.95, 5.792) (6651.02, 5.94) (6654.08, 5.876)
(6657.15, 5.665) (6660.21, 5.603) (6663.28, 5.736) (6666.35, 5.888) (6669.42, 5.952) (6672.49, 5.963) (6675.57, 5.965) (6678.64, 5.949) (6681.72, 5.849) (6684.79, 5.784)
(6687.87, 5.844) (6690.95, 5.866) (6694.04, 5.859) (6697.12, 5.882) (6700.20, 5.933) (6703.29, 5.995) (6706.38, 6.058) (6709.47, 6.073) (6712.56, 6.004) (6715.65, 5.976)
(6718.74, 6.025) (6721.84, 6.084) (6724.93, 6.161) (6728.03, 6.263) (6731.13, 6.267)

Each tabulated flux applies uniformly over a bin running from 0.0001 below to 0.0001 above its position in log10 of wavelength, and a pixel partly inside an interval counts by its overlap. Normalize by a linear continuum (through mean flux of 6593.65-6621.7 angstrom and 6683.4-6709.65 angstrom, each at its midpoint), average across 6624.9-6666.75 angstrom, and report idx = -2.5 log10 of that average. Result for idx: 0.016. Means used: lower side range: 5.82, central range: 5.78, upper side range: 5.91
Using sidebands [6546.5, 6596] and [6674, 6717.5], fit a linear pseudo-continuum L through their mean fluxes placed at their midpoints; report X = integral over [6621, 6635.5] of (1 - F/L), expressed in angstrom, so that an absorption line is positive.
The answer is 0.4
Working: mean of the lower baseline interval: 6.04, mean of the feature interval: 5.81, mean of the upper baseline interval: 5.93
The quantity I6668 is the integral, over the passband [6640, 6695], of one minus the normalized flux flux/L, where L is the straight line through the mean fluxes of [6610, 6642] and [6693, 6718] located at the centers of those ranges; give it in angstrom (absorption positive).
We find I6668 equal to 1.02 angstrom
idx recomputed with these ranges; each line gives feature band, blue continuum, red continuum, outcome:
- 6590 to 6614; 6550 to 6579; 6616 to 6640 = 0.05 mag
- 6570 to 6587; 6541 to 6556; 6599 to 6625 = -0.05 mag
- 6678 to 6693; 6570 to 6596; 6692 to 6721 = 0.02 mag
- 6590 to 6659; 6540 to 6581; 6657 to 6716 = 0.03 mag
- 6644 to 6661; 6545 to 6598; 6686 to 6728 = 0.04 mag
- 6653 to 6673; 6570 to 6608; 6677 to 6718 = 0.02 mag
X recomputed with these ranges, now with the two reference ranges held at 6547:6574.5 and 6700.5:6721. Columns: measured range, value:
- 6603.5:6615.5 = 0.4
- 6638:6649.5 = 0.5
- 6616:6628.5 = 0.2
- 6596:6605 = 0.6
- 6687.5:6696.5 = 0.2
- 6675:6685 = 0.2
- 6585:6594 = 0.4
